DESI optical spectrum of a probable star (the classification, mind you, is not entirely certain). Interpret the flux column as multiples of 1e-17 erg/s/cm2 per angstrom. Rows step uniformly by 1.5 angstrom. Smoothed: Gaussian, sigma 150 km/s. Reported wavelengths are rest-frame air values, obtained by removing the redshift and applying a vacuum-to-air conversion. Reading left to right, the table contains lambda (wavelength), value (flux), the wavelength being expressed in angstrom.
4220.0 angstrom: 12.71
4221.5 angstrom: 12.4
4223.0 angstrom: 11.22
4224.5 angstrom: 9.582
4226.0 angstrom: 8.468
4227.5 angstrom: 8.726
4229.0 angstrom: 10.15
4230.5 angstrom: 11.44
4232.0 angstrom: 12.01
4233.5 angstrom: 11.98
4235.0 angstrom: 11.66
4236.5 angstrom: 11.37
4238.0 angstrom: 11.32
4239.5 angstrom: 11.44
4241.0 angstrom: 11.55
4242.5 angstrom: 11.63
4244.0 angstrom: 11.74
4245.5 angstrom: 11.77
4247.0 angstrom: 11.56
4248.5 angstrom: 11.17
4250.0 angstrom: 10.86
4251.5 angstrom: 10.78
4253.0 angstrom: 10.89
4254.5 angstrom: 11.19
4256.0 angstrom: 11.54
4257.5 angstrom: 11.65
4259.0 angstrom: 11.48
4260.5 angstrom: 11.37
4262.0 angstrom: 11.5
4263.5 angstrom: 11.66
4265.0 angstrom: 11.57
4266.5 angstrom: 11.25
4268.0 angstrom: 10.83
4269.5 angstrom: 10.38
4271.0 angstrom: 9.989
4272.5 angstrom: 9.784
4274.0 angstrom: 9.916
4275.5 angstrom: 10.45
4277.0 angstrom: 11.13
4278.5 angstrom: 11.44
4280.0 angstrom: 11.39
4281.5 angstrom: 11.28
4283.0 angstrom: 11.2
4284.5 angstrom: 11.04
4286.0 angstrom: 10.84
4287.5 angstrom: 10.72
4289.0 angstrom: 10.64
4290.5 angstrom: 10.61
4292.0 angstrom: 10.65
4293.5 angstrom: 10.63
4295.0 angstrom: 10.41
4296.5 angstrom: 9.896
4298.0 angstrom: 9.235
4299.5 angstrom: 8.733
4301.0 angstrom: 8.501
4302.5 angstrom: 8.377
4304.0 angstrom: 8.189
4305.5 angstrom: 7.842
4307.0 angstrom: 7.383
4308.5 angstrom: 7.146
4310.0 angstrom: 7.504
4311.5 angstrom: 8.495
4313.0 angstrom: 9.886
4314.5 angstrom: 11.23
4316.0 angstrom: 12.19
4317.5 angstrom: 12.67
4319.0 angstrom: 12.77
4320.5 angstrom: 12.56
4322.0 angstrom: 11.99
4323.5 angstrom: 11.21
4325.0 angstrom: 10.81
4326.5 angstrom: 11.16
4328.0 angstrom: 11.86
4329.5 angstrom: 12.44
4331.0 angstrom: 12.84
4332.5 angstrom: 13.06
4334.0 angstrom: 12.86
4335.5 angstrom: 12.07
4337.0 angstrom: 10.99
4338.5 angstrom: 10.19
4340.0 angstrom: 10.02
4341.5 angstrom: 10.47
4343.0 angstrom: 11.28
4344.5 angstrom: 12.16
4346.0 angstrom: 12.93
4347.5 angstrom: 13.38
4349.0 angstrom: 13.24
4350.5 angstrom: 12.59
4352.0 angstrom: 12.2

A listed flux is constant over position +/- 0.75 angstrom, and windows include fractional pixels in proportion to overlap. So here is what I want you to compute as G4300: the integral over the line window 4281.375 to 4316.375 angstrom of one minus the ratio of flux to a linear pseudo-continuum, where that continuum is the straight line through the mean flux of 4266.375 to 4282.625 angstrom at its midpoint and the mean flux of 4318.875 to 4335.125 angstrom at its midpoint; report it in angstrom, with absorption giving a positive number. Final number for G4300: 5.2 angstrom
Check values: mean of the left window 10.7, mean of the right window 12.1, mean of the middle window 9.64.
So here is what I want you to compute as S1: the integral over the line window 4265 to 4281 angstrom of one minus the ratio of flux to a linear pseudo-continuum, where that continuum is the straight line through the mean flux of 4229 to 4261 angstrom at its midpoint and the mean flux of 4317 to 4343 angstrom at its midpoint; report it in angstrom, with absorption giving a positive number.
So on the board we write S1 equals 1.1 angstrom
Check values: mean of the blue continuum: 11.4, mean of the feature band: 10.7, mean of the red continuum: 11.7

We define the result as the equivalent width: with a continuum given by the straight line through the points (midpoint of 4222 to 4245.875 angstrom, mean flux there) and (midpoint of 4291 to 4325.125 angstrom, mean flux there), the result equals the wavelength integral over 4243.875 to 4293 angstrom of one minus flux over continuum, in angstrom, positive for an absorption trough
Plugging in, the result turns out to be -2.5 angstrom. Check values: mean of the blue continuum 11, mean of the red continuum 9.92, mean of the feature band 11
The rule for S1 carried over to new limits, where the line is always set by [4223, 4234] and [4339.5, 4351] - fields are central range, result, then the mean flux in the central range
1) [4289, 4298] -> 0.7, 10.4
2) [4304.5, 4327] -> 2.6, 10.3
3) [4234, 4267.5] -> -2.3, 11.4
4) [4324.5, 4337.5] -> -0.2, 12.1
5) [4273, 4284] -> 0.1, 10.9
